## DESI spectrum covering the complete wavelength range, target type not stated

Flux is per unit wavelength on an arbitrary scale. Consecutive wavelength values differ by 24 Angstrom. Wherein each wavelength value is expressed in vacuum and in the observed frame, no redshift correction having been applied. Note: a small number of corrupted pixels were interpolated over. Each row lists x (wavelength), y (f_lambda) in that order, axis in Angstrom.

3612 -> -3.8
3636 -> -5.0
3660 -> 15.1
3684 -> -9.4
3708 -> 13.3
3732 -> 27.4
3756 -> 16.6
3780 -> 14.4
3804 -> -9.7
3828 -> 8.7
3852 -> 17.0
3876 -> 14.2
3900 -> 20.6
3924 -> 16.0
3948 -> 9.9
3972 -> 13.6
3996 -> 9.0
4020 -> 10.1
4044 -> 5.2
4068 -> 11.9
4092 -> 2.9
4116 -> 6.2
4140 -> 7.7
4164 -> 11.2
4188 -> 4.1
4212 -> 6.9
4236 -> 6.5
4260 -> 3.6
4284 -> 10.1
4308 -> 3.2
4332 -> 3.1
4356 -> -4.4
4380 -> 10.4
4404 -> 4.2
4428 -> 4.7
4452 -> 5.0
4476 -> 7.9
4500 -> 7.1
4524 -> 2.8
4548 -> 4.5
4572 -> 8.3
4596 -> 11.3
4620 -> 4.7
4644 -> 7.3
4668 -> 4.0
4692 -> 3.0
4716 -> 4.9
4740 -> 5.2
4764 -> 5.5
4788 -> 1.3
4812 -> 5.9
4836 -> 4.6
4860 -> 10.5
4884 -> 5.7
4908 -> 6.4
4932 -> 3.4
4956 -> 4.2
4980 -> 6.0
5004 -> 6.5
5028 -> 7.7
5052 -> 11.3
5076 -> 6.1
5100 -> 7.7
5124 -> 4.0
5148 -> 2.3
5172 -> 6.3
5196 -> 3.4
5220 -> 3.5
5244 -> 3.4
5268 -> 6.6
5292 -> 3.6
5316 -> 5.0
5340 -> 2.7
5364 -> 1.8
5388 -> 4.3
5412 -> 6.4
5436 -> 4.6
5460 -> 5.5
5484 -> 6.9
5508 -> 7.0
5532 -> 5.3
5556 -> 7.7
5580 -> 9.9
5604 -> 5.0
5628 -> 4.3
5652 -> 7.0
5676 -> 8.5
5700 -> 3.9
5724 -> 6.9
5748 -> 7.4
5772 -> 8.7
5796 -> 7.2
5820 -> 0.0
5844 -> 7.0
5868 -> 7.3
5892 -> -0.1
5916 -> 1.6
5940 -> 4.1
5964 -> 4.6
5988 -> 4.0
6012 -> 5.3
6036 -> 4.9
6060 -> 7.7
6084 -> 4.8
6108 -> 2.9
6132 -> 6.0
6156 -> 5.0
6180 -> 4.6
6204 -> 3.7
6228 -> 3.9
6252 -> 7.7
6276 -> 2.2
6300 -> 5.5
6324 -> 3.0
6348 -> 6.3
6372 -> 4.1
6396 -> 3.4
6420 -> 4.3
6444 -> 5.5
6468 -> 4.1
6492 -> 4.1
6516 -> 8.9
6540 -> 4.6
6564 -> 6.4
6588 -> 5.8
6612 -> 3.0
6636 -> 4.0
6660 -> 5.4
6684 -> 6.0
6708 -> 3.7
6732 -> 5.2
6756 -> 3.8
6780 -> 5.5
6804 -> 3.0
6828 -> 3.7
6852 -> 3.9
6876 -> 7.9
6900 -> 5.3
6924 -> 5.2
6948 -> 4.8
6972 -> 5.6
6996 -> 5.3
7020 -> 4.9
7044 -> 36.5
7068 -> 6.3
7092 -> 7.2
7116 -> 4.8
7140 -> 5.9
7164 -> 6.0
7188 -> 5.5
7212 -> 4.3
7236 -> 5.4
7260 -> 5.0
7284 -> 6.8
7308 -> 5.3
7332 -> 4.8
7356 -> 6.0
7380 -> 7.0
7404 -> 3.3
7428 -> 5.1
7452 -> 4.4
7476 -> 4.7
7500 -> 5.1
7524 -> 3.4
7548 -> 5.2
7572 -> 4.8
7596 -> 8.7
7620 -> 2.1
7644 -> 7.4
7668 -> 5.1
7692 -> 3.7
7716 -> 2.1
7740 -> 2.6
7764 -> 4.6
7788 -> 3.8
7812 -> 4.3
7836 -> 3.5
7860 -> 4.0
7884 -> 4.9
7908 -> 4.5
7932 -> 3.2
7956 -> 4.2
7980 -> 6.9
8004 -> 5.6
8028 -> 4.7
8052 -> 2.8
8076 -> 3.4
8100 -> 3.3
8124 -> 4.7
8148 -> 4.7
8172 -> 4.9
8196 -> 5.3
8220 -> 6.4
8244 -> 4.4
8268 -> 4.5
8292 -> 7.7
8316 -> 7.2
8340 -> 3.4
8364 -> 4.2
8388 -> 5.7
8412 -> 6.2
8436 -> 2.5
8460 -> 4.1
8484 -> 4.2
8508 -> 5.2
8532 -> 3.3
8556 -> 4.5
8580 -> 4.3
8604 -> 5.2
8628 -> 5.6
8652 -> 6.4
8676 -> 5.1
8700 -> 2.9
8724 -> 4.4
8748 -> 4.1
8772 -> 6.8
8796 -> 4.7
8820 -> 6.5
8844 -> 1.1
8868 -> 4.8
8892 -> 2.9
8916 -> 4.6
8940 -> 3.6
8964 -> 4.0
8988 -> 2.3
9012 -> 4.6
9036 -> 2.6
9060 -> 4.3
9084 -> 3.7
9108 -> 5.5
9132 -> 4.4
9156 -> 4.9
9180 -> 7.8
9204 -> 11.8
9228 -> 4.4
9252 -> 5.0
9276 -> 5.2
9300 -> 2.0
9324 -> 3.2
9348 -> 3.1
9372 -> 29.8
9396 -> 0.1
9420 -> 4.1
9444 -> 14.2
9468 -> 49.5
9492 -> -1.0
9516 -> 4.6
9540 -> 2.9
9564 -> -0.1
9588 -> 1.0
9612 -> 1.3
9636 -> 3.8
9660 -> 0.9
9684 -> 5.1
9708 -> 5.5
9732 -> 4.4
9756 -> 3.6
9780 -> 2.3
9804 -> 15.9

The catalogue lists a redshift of 0.89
